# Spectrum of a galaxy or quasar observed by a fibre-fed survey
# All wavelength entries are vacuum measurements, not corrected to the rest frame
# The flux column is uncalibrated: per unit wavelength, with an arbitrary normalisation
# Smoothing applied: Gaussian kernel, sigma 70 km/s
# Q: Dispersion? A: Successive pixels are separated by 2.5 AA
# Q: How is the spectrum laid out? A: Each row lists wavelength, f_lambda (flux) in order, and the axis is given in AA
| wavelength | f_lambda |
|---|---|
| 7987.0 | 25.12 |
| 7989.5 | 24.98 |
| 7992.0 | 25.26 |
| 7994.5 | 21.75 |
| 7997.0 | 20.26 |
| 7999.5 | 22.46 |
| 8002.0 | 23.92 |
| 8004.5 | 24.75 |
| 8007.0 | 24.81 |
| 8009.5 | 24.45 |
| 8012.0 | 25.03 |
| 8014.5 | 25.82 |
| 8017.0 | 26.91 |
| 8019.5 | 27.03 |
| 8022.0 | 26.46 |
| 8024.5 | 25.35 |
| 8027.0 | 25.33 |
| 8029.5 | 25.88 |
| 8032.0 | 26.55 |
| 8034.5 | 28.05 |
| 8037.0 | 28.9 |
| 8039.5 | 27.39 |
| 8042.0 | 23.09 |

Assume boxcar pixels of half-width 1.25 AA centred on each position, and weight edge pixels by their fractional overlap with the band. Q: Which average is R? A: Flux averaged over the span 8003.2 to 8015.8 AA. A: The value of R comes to 25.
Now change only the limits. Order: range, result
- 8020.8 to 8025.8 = 25.9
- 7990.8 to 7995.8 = 23.5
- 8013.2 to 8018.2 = 26.3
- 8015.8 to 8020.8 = 27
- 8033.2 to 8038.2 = 28.5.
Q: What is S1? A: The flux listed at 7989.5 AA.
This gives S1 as 24.98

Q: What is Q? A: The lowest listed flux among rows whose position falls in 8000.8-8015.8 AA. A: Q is 23.92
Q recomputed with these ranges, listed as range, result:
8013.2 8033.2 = 25.33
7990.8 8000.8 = 20.26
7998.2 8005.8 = 22.46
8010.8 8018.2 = 25.03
